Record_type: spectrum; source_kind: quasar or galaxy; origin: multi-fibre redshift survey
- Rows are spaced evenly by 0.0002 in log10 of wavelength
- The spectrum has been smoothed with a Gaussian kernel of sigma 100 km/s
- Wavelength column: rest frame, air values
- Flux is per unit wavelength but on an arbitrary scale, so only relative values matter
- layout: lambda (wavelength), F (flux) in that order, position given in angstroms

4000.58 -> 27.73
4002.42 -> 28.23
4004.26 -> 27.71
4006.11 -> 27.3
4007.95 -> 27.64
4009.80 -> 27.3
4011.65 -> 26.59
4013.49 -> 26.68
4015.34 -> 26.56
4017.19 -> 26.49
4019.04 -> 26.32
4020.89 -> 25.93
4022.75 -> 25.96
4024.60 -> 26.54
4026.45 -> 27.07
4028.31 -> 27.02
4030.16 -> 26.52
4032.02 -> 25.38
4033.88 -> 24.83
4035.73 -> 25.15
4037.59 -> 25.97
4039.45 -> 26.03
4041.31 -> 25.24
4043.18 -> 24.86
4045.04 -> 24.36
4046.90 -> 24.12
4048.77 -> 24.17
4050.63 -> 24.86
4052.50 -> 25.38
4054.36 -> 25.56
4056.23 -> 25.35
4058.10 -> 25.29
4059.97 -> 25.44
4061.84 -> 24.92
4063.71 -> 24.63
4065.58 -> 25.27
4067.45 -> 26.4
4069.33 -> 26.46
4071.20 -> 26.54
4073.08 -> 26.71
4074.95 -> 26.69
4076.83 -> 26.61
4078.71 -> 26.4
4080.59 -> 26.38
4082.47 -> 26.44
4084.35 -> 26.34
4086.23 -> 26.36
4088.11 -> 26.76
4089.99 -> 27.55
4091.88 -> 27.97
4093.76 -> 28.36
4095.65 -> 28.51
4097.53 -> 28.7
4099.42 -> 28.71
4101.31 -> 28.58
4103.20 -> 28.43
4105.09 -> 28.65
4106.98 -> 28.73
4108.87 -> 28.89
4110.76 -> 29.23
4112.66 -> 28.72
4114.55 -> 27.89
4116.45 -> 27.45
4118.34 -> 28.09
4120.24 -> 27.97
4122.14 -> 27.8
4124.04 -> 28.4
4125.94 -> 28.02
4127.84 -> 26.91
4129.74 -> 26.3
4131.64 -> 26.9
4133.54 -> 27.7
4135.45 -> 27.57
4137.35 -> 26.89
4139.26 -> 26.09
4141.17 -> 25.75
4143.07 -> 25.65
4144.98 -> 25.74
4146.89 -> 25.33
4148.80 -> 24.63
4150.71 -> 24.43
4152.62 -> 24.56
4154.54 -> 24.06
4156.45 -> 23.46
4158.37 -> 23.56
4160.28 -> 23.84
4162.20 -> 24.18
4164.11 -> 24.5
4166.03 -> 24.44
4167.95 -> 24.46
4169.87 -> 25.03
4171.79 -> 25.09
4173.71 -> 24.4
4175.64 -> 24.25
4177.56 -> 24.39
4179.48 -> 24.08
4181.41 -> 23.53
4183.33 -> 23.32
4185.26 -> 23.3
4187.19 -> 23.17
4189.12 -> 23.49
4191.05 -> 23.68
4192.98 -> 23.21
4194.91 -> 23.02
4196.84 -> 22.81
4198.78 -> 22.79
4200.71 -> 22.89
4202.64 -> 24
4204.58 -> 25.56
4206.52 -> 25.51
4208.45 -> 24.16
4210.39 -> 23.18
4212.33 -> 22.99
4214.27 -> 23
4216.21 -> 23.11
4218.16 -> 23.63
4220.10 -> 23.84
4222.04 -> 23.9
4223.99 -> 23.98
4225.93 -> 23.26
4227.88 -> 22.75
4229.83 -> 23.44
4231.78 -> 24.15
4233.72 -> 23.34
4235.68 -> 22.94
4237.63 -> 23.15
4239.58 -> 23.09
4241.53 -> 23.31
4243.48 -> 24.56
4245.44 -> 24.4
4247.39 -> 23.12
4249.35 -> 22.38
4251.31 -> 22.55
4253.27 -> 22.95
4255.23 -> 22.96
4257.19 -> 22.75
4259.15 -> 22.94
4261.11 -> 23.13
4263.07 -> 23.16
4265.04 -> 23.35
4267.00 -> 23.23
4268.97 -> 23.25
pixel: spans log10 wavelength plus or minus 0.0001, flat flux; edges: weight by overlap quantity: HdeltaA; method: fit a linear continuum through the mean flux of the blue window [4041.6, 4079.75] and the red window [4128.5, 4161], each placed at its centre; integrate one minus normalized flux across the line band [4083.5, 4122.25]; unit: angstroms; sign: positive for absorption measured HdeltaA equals -3.97 angstroms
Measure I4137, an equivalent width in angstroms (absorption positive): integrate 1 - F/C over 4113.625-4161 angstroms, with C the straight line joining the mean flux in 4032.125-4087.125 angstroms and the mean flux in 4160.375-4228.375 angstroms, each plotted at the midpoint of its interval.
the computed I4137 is -3.1 angstroms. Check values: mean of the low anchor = 25.6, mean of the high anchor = 23.8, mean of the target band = 26.2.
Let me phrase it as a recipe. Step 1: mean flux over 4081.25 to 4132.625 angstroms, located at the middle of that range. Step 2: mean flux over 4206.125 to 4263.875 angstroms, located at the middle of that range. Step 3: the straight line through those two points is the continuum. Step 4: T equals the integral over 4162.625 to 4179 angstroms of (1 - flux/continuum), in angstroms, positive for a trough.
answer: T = 0.69 angstroms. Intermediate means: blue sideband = 27.9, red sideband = 23.4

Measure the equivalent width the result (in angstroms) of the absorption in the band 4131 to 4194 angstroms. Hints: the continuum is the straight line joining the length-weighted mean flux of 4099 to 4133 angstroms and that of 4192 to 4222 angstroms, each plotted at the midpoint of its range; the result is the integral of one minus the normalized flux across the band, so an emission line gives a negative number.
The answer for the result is 2.7 angstroms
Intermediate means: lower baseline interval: 28.1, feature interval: 24.7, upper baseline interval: 23.6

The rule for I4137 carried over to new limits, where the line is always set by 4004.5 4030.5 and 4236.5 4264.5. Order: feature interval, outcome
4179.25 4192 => 0.4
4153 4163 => 0.3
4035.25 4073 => 1.2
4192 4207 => 0.2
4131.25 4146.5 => -1.0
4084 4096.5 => -0.9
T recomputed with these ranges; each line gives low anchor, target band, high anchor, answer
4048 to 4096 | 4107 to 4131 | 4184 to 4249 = -2.52 angstroms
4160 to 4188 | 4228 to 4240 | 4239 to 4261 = 0.03 angstroms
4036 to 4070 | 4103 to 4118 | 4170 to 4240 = -2.35 angstroms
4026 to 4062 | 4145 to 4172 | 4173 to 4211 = -0.36 angstroms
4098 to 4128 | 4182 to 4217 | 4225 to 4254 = 1.91 angstroms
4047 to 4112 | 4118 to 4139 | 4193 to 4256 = -1.46 angstroms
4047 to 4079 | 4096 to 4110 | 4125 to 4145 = -1.30 angstroms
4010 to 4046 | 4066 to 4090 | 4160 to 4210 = -1.11 angstroms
